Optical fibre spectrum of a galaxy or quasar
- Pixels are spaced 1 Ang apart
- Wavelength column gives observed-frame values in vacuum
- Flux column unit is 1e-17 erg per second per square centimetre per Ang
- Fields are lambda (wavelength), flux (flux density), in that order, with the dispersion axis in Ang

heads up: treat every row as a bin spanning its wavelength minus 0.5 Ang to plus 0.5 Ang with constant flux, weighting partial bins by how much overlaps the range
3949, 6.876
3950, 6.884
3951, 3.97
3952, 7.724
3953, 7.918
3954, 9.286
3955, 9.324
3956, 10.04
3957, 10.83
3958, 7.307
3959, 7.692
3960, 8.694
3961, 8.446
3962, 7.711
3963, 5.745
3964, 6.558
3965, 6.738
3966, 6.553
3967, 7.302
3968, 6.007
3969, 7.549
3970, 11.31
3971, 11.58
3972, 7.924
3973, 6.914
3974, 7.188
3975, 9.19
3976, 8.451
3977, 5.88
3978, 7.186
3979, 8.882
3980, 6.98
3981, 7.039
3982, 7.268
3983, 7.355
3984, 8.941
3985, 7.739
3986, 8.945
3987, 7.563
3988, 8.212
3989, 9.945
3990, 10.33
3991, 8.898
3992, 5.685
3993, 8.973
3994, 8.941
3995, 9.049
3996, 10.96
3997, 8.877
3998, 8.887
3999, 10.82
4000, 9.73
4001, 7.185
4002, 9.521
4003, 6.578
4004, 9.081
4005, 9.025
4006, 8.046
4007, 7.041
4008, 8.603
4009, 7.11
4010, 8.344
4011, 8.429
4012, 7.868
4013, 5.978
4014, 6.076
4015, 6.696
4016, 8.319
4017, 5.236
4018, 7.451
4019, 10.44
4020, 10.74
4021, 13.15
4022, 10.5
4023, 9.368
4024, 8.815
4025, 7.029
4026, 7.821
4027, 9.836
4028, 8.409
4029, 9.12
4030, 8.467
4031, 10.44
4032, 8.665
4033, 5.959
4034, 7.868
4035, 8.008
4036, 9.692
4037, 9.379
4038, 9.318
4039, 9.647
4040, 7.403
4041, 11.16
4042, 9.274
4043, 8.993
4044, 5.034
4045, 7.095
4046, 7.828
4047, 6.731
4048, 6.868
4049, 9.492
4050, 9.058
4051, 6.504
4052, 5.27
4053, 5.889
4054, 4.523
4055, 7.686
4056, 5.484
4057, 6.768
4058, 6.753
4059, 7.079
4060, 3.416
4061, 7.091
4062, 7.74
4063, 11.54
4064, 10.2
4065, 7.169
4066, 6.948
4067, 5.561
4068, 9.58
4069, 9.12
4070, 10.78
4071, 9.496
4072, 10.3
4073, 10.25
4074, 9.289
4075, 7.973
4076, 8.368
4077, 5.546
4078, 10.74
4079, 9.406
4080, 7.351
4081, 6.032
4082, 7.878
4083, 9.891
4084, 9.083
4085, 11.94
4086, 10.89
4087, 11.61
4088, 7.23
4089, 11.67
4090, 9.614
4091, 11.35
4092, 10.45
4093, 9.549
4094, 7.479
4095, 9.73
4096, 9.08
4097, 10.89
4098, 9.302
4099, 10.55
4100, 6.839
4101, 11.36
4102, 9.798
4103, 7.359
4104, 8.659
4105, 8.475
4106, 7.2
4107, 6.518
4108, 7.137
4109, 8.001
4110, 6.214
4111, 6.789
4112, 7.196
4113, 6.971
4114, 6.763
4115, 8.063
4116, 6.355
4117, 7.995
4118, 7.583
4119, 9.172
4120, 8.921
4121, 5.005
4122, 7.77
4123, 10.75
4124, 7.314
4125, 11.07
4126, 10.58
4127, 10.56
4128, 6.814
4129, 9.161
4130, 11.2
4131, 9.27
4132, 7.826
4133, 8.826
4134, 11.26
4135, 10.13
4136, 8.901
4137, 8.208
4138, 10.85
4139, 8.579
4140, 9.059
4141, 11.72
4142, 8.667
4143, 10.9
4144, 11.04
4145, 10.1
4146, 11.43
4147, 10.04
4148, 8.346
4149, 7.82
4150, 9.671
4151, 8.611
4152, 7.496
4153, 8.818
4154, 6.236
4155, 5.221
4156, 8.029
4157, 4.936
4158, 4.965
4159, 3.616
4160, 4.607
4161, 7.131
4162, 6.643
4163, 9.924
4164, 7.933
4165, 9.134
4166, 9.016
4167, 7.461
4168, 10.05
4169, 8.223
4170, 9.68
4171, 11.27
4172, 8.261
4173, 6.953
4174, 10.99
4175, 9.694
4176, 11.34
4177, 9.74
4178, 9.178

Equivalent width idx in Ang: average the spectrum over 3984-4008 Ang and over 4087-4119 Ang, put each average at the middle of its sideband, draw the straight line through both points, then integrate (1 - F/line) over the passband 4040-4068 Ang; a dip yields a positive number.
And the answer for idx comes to 4.1 Ang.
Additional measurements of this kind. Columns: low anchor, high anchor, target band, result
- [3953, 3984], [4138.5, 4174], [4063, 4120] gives -3.4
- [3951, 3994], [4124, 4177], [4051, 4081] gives 2.4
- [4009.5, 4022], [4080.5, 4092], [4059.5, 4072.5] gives 1.4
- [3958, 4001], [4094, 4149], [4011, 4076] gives 2.5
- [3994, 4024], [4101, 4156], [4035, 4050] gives 0.3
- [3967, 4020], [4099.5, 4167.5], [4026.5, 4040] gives -0.9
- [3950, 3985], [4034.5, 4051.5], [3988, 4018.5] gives -0.7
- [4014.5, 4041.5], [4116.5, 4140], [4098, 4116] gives 2.2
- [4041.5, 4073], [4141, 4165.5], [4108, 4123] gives 0.8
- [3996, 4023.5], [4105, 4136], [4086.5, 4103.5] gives -2.6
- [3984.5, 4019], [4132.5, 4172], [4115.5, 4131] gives -0.3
